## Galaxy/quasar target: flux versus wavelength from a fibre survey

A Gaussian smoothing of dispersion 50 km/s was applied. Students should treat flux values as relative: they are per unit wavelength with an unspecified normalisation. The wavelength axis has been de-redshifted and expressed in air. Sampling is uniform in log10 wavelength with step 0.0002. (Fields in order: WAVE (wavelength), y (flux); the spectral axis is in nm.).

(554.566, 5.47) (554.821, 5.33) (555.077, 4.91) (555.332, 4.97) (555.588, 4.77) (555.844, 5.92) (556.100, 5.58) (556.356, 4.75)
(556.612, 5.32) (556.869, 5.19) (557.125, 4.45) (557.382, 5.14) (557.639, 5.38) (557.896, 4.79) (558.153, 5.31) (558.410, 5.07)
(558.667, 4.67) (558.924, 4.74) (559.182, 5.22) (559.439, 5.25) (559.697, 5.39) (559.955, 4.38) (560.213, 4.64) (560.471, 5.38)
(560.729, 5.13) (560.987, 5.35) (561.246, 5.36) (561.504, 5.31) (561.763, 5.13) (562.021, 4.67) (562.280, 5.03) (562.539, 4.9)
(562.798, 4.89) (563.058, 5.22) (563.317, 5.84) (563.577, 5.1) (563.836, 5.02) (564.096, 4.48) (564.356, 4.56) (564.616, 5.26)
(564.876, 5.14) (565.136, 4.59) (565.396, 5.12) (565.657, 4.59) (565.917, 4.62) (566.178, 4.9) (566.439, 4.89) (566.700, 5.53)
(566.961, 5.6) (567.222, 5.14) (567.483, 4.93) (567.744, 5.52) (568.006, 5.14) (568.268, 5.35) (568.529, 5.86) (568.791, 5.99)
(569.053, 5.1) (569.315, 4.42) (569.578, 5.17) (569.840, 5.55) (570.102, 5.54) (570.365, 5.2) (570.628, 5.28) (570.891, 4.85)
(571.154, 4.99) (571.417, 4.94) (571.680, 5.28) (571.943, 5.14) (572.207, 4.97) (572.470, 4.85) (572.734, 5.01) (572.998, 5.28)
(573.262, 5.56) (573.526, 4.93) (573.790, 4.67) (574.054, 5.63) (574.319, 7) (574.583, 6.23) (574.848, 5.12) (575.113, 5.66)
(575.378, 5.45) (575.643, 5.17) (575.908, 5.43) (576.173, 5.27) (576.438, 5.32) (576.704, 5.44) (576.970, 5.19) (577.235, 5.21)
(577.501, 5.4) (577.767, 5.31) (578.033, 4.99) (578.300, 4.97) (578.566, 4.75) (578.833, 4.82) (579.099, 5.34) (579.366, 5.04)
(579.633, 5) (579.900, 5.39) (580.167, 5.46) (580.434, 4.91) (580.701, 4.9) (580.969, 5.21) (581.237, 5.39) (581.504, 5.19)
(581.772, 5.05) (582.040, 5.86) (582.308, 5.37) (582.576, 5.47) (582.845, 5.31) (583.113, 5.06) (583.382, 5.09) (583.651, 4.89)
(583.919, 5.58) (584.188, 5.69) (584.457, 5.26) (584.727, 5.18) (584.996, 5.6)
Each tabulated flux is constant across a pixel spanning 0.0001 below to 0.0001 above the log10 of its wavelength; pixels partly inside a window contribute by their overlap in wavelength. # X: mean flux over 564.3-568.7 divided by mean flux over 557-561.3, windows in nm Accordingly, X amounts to 1.02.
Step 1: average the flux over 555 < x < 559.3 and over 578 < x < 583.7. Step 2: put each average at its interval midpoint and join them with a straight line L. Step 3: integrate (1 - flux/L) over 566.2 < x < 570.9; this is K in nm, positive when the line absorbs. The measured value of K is -0.15 nm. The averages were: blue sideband 5.07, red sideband 5.16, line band 5.28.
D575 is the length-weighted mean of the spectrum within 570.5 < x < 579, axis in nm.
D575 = 5.25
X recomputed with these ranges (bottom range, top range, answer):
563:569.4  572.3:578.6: 1.04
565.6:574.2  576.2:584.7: 1.01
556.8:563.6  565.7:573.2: 1.02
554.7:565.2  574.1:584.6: 1.05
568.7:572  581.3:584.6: 1.03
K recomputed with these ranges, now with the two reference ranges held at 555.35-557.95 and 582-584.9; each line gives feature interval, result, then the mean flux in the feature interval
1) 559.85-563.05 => 0.09 nm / 5.03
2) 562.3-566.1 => 0.17 nm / 4.95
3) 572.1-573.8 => 0.06 nm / 5.07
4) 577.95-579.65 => 0.10 nm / 4.98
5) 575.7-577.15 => -0.01 nm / 5.32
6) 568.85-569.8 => 0.03 nm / 5.04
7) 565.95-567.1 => 0.01 nm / 5.18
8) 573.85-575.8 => -0.16 nm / 5.71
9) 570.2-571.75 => 0.04 nm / 5.09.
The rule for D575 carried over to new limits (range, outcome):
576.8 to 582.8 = 5.2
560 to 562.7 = 5.07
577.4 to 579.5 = 5.07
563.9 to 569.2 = 5.11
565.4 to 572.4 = 5.17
